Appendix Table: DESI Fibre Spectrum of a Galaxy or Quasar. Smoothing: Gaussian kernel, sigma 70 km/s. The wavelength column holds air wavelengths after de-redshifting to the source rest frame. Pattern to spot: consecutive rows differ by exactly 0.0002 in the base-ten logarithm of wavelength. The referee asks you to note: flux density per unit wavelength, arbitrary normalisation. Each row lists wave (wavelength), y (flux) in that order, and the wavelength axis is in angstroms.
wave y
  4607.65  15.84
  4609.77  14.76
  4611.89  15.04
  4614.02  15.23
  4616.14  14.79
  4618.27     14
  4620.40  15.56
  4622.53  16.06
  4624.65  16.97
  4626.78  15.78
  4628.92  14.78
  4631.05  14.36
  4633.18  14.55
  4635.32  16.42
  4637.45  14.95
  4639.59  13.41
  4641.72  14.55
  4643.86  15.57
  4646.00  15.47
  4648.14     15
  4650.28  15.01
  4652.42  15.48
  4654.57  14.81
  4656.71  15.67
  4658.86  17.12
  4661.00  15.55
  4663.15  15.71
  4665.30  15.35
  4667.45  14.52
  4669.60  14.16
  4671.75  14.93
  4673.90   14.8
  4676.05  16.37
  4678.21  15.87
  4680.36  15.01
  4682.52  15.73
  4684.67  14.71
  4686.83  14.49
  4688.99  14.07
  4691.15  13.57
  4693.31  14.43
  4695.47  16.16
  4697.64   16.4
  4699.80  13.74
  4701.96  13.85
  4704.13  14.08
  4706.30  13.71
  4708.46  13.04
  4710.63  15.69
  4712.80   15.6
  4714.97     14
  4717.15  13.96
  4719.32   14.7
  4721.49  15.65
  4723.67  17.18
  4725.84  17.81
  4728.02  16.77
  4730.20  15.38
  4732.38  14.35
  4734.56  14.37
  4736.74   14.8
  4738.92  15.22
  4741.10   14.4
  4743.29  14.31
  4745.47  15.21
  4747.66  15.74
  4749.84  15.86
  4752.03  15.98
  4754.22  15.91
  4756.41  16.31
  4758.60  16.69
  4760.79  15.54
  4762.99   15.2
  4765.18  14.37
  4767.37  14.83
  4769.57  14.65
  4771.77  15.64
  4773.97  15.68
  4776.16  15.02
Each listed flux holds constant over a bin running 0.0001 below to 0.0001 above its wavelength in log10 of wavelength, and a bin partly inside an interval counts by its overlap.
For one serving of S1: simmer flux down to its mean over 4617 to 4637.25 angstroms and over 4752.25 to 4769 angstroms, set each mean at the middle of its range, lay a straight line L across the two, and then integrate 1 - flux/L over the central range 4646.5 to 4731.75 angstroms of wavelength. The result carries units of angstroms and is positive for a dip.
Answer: 1.7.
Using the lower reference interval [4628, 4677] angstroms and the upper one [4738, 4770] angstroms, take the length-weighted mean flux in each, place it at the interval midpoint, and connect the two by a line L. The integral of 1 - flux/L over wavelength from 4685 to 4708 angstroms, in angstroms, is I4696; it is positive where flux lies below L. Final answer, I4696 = 1.2 angstroms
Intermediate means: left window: 15.2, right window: 15.4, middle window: 14.4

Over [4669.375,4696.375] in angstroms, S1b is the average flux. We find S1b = 15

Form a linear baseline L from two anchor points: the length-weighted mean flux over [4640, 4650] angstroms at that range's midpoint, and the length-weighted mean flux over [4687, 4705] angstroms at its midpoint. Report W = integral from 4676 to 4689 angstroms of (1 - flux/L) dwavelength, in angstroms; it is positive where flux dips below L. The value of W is -0.4 angstroms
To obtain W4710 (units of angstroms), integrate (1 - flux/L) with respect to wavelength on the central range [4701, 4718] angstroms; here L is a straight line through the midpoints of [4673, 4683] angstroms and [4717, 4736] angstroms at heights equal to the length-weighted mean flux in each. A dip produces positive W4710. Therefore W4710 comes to 1.48 angstroms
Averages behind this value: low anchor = 15.6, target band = 14.2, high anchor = 15.6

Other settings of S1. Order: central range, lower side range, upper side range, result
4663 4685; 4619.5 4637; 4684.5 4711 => -0.59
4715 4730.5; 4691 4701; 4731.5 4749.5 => -0.95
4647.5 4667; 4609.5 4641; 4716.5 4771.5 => -0.39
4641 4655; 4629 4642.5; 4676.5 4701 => -0.36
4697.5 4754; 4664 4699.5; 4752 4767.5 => 1.11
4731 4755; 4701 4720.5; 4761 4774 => -0.62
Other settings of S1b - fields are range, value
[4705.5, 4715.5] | 14.5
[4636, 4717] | 14.9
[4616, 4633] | 15.3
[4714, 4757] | 15.4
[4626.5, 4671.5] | 15.1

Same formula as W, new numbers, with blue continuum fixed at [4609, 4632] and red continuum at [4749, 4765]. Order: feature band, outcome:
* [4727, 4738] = 0.42 angstroms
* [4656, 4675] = 0.14 angstroms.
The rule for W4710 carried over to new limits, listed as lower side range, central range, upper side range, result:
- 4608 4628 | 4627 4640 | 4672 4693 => 0.33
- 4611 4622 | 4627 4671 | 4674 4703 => -0.51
